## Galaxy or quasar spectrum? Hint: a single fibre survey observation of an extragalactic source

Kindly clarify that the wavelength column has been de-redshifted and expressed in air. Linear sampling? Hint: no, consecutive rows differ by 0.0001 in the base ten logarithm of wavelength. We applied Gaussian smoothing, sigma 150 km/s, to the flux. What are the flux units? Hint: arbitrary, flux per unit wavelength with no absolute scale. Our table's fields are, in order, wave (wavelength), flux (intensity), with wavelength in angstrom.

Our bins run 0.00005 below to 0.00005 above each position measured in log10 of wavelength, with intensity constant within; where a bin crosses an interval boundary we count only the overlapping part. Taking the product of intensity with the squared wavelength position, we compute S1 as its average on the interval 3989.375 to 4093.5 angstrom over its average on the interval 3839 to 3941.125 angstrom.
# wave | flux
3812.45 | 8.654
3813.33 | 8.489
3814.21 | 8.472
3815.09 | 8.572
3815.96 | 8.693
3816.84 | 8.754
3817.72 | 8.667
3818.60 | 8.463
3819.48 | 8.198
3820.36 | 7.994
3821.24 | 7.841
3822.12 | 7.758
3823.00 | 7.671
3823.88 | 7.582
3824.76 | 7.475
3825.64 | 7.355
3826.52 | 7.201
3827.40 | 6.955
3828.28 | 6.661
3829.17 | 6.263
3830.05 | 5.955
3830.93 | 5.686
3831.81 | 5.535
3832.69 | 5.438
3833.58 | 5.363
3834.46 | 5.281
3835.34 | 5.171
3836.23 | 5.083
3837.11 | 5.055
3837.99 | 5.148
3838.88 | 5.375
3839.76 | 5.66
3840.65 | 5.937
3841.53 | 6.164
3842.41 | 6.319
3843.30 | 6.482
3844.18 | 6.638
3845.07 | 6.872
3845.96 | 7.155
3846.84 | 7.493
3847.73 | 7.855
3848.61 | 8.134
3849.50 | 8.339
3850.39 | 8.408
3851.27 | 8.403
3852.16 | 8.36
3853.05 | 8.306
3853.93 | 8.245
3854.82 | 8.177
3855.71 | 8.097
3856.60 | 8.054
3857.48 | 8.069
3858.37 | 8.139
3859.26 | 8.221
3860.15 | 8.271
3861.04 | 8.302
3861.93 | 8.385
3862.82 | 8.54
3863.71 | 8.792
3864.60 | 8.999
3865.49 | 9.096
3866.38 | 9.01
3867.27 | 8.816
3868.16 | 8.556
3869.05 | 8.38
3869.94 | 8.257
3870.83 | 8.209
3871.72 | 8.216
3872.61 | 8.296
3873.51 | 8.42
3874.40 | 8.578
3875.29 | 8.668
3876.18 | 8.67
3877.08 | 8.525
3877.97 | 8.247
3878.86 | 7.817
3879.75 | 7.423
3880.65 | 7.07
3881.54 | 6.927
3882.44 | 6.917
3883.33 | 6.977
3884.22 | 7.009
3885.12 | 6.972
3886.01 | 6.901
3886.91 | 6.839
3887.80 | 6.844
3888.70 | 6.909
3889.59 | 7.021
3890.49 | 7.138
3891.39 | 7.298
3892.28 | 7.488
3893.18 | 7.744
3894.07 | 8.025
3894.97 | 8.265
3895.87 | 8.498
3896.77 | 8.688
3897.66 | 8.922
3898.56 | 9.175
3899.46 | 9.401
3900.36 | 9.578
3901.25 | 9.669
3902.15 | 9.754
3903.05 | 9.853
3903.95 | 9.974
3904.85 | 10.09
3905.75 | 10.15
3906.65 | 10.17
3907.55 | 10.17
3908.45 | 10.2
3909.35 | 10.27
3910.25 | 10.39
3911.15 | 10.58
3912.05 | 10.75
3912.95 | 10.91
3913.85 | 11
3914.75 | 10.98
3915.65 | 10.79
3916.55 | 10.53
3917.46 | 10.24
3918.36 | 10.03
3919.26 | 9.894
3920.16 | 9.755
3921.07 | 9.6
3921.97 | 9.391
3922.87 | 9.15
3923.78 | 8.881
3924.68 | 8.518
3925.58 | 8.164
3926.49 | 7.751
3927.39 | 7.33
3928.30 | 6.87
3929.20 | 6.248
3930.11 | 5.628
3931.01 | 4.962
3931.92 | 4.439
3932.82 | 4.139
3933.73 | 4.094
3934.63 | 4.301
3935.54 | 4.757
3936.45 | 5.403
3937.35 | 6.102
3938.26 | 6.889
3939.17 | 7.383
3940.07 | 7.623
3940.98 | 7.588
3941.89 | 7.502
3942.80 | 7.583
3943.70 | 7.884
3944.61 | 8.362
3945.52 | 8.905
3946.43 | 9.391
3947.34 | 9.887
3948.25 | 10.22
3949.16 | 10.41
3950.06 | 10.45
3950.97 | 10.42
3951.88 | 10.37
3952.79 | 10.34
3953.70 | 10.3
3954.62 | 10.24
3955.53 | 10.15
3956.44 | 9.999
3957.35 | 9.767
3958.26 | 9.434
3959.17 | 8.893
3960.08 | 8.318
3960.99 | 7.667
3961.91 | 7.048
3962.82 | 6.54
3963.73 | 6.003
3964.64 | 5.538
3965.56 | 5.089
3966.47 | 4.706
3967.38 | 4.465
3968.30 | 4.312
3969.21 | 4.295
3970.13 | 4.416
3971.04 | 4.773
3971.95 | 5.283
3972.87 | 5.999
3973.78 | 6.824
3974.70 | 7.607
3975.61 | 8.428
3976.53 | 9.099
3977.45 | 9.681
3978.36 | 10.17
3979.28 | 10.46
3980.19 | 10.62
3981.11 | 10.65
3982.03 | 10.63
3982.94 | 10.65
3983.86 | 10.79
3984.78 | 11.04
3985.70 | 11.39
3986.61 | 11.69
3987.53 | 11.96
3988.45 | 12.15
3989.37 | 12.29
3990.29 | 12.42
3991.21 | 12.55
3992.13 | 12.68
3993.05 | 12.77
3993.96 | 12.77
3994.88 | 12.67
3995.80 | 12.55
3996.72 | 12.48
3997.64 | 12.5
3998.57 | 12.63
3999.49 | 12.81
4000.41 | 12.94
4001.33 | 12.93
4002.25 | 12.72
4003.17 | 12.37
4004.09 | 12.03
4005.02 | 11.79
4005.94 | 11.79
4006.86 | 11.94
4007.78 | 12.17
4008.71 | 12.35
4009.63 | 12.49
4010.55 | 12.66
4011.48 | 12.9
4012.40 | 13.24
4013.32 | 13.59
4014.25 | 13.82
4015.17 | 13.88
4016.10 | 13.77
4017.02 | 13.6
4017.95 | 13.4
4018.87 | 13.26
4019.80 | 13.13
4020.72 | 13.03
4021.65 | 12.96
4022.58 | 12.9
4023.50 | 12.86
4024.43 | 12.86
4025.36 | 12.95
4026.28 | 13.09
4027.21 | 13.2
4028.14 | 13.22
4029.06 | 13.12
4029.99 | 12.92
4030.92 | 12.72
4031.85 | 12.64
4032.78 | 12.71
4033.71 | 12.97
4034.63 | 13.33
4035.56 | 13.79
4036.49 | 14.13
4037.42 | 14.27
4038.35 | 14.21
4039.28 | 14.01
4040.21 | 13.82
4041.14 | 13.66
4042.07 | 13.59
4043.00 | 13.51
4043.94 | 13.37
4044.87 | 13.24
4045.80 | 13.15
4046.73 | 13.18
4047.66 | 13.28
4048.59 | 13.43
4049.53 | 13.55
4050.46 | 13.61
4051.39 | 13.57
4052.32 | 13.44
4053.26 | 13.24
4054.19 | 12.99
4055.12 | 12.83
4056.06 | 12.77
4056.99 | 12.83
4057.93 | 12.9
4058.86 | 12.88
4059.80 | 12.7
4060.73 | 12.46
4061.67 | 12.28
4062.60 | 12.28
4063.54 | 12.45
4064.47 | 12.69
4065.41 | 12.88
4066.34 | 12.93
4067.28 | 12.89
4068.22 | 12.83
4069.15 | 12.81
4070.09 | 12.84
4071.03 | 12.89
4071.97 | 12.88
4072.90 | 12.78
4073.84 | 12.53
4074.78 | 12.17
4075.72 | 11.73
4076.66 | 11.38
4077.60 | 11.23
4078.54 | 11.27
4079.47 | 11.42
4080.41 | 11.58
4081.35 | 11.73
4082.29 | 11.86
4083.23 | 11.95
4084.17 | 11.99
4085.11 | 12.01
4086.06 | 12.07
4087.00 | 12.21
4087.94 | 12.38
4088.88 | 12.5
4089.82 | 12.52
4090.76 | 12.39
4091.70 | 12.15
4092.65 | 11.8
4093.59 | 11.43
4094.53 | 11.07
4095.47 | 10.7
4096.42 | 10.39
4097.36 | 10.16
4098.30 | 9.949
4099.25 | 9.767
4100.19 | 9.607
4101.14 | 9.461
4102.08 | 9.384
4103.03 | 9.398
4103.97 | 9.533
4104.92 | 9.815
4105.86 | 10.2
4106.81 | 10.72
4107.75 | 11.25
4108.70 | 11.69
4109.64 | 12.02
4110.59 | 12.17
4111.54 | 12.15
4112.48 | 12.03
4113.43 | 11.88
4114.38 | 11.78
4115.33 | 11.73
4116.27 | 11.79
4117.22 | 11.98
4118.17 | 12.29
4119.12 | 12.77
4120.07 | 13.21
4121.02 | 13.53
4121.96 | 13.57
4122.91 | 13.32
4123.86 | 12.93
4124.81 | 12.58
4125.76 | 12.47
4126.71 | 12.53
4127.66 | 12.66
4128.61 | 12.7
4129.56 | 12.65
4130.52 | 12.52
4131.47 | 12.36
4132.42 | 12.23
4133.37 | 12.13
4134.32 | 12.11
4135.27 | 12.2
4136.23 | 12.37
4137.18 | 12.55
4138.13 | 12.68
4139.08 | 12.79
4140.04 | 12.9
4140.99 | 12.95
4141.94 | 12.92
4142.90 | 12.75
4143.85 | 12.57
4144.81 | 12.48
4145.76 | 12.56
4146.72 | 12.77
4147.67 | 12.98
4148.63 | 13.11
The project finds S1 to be 1.7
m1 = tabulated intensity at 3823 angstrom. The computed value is 7.671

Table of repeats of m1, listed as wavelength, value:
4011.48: 12.9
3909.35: 10.27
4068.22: 12.83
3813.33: 8.489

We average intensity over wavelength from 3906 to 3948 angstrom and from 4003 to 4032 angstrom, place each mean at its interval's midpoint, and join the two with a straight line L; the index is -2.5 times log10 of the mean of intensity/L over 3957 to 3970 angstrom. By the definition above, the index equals 0.48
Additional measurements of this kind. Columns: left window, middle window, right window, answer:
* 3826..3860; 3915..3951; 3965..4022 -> 0.17 mag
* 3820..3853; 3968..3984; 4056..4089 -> 0.25 mag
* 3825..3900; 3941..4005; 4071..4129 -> -0.01 mag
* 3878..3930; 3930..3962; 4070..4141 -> 0.18 mag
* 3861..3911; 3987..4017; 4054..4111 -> -0.21 mag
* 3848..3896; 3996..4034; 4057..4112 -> -0.22 mag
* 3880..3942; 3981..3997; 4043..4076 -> -0.12 mag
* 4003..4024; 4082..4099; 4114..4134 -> 0.09 mag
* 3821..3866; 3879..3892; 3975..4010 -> 0.20 mag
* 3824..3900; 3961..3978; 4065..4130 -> 0.46 mag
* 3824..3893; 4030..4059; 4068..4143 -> -0.23 mag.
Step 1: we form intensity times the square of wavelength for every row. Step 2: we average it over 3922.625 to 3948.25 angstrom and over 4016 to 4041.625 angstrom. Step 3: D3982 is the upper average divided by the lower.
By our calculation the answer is 2.0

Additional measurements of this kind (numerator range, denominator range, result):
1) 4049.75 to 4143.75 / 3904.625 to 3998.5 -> 1.46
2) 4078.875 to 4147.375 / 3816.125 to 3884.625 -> 1.81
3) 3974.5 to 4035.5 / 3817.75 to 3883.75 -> 1.78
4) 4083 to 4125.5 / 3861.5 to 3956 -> 1.51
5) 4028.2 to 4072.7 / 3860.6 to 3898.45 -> 1.80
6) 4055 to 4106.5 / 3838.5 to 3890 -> 1.69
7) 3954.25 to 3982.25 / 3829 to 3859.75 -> 1.19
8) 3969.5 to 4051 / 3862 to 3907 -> 1.56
